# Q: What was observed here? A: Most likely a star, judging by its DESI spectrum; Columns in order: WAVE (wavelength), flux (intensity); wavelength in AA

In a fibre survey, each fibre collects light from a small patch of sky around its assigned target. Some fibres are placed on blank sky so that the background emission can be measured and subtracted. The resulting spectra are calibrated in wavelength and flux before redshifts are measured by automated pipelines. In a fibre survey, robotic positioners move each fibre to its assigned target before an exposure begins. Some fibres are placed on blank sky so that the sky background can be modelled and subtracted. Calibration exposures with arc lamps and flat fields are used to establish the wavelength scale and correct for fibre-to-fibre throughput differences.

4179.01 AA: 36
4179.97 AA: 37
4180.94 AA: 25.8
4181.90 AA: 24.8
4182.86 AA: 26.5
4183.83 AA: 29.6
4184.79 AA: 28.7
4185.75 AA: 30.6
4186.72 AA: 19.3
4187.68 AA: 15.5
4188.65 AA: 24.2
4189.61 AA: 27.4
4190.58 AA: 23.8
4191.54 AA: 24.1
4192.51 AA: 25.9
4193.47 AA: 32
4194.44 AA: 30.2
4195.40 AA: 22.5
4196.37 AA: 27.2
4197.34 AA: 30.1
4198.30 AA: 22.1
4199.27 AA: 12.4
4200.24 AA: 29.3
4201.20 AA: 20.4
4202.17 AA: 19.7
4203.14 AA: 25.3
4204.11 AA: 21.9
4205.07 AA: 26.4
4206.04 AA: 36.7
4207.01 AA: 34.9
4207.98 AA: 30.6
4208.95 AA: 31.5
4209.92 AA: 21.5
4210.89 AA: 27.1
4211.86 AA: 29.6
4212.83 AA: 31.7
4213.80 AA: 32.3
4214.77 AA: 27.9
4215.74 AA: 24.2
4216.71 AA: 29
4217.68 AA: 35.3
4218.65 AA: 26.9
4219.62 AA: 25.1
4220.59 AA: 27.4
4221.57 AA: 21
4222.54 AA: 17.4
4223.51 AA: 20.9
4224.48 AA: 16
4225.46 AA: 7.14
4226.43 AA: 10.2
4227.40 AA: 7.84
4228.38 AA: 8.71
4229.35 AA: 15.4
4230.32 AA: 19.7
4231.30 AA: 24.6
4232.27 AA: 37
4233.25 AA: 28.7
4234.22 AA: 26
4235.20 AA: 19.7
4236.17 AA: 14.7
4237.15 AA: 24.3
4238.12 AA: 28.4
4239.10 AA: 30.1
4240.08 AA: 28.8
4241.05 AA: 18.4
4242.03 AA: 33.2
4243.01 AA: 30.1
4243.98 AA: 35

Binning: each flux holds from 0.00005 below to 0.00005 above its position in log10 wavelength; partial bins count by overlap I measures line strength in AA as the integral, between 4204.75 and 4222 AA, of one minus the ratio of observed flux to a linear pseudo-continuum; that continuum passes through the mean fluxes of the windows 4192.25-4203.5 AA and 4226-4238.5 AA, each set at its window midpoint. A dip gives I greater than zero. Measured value -4.6 AA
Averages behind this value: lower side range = 24.7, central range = 28.9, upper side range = 20.4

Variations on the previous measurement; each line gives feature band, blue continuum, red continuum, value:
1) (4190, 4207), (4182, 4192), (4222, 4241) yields -1.32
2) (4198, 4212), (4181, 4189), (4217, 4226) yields -1.59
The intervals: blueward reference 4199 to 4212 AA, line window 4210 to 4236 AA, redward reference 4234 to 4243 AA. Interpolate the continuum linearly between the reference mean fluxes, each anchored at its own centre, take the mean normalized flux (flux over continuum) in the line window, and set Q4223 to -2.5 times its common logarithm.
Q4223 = 0.13 mag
